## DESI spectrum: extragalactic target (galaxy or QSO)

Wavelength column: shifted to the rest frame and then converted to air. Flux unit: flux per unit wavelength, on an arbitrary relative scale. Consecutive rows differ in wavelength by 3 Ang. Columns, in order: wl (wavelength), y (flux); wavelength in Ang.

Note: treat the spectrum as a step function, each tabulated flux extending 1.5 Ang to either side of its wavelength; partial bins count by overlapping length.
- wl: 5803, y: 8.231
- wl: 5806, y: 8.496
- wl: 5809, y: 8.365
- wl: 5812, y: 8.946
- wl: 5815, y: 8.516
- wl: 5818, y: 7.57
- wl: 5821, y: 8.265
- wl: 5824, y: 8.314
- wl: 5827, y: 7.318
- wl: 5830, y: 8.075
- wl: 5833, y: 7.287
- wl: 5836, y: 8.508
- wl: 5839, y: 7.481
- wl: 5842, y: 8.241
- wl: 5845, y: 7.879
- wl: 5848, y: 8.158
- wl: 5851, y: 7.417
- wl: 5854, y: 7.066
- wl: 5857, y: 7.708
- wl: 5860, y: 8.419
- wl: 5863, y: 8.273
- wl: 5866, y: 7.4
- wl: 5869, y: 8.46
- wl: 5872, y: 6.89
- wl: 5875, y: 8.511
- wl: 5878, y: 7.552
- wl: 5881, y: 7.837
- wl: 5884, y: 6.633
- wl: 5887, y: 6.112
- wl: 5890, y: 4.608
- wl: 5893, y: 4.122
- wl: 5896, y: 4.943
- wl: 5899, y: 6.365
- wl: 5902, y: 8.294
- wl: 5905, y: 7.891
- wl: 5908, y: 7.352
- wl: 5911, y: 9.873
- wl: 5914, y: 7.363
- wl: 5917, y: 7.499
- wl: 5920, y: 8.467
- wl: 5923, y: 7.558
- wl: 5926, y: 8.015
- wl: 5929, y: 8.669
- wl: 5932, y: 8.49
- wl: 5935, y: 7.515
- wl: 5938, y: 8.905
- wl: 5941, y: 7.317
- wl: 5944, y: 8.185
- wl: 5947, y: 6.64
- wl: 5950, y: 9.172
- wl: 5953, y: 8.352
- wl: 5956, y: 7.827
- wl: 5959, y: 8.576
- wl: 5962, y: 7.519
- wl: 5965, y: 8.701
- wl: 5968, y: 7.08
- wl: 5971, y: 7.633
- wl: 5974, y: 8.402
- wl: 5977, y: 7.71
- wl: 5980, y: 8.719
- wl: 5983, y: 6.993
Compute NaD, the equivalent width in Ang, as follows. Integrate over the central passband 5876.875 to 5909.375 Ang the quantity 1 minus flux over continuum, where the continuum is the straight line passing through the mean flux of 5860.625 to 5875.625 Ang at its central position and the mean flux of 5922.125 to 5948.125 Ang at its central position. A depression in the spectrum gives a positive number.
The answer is 5.8 Ang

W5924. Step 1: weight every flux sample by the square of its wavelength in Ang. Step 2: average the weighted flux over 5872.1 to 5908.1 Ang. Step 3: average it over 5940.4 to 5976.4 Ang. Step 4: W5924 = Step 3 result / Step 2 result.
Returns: 1.2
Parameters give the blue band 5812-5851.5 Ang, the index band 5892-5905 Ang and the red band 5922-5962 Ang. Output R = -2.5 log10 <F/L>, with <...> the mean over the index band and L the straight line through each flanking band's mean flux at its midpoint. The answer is 0.28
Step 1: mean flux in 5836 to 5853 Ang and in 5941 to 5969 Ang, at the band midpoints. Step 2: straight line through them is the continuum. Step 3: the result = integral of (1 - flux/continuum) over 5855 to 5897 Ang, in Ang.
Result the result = 4.9 Ang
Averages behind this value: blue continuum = 7.87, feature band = 6.99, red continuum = 7.99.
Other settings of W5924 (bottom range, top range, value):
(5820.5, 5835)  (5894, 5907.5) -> 0.89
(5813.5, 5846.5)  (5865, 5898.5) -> 0.85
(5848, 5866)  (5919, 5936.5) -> 1.07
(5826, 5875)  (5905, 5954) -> 1.06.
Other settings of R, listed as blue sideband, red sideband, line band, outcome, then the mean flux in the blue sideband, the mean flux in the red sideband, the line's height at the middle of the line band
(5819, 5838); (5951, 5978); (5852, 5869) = 0.02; 7.94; 8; 7.95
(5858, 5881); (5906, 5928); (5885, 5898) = 0.49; 7.92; 8.03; 7.97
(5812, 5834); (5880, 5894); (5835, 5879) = -0.15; 7.99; 5.85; 6.86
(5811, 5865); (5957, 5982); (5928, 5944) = -0.02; 7.95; 8.02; 8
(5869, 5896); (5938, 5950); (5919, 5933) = -0.11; 6.55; 7.8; 7.43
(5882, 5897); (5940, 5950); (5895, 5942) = -0.19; 5.38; 7.65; 6.57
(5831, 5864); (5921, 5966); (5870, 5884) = 0.04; 7.85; 8.09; 7.93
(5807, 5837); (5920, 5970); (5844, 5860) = 0.05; 8.12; 8.04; 8.1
